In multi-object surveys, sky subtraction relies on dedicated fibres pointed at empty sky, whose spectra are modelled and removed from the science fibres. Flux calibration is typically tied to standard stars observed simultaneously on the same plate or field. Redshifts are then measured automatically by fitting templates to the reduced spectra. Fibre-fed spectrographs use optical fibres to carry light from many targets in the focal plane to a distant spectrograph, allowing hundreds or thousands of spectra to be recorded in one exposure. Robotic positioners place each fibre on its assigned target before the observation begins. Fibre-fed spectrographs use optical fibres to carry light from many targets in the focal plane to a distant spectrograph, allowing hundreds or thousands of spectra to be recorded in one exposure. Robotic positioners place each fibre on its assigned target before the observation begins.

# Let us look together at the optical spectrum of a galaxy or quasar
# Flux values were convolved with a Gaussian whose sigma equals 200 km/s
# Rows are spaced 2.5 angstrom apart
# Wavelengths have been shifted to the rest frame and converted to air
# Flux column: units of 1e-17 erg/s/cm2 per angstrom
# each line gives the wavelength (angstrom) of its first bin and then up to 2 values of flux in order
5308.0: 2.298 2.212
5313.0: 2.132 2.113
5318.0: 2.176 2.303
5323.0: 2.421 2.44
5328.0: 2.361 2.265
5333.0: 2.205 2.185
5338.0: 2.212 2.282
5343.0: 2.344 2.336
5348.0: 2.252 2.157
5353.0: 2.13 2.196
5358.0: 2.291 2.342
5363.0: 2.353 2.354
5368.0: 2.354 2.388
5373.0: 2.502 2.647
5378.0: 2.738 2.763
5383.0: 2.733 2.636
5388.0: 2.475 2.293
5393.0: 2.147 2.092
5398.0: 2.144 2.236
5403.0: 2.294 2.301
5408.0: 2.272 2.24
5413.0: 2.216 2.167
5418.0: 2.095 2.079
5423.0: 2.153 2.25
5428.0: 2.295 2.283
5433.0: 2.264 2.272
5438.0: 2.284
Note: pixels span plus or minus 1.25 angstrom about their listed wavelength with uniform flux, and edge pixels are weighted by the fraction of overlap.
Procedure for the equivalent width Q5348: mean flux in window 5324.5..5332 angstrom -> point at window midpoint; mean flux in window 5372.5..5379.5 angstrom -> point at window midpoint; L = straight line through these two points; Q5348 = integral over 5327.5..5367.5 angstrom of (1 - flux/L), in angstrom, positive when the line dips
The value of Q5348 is 3.25 angstrom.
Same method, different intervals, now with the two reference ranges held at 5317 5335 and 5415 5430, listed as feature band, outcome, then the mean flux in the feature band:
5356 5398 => -3.60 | 2.43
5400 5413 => -0.39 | 2.27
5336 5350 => 0.07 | 2.27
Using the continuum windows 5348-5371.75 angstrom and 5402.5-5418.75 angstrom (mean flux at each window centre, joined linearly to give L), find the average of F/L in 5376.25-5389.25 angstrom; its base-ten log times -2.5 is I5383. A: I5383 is -0.18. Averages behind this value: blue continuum 2.28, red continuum 2.23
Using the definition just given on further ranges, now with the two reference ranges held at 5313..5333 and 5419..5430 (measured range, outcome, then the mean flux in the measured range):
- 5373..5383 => -0.201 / 2.69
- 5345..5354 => 0.023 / 2.21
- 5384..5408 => -0.035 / 2.29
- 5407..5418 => 0.000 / 2.21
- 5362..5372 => -0.057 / 2.37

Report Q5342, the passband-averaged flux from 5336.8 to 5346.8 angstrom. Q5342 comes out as 2.29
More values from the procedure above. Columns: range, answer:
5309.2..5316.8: 2.15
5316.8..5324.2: 2.3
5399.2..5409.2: 2.28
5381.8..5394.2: 2.46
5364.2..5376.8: 2.45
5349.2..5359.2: 2.19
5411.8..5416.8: 2.19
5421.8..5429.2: 2.23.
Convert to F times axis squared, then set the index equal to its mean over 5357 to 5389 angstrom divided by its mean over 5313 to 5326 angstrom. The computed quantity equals 1.13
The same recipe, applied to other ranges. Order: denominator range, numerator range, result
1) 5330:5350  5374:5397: 1.13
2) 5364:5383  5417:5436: 0.89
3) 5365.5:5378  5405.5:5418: 0.91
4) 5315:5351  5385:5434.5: 1.01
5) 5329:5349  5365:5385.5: 1.15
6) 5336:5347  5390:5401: 0.97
